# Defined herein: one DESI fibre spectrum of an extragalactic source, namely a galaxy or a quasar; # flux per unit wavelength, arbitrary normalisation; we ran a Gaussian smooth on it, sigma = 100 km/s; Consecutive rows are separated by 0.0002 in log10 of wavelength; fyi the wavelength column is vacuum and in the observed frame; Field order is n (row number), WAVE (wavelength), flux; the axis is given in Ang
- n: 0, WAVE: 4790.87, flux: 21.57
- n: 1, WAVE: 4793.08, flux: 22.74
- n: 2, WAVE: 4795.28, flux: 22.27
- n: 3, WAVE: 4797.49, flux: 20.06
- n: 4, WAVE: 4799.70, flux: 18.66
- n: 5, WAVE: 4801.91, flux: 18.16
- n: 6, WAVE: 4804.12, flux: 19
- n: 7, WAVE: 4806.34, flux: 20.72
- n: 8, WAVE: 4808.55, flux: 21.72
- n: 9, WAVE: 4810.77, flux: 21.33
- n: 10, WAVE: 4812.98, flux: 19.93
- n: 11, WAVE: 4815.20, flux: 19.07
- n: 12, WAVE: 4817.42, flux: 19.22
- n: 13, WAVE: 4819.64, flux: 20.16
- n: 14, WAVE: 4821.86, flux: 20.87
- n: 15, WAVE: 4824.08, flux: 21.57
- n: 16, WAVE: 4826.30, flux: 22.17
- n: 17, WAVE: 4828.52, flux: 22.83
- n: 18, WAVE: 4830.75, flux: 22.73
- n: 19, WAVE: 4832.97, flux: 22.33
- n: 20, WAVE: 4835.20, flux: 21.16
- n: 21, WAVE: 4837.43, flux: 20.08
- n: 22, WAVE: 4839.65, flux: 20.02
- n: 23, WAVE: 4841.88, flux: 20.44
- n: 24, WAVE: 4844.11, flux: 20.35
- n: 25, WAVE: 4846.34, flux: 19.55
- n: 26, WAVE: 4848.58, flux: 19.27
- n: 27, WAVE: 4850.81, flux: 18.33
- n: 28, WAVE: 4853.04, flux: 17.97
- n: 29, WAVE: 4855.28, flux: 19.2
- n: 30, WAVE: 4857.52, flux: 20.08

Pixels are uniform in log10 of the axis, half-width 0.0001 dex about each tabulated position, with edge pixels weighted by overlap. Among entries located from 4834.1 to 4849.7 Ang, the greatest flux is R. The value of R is 21.16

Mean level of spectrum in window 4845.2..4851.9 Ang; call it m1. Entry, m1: 19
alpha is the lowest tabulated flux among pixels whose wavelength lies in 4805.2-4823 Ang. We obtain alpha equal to 19.07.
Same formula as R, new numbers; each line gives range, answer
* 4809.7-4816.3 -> 21.33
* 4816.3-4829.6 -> 22.83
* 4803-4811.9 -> 21.72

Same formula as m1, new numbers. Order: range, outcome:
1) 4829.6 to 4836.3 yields 22.1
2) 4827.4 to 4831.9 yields 22.8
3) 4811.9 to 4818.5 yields 19.4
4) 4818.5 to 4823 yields 20.5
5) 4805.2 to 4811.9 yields 21.2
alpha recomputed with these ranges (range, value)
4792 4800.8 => 18.66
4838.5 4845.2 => 20.02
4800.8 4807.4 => 18.16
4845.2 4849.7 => 19.27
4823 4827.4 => 21.57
